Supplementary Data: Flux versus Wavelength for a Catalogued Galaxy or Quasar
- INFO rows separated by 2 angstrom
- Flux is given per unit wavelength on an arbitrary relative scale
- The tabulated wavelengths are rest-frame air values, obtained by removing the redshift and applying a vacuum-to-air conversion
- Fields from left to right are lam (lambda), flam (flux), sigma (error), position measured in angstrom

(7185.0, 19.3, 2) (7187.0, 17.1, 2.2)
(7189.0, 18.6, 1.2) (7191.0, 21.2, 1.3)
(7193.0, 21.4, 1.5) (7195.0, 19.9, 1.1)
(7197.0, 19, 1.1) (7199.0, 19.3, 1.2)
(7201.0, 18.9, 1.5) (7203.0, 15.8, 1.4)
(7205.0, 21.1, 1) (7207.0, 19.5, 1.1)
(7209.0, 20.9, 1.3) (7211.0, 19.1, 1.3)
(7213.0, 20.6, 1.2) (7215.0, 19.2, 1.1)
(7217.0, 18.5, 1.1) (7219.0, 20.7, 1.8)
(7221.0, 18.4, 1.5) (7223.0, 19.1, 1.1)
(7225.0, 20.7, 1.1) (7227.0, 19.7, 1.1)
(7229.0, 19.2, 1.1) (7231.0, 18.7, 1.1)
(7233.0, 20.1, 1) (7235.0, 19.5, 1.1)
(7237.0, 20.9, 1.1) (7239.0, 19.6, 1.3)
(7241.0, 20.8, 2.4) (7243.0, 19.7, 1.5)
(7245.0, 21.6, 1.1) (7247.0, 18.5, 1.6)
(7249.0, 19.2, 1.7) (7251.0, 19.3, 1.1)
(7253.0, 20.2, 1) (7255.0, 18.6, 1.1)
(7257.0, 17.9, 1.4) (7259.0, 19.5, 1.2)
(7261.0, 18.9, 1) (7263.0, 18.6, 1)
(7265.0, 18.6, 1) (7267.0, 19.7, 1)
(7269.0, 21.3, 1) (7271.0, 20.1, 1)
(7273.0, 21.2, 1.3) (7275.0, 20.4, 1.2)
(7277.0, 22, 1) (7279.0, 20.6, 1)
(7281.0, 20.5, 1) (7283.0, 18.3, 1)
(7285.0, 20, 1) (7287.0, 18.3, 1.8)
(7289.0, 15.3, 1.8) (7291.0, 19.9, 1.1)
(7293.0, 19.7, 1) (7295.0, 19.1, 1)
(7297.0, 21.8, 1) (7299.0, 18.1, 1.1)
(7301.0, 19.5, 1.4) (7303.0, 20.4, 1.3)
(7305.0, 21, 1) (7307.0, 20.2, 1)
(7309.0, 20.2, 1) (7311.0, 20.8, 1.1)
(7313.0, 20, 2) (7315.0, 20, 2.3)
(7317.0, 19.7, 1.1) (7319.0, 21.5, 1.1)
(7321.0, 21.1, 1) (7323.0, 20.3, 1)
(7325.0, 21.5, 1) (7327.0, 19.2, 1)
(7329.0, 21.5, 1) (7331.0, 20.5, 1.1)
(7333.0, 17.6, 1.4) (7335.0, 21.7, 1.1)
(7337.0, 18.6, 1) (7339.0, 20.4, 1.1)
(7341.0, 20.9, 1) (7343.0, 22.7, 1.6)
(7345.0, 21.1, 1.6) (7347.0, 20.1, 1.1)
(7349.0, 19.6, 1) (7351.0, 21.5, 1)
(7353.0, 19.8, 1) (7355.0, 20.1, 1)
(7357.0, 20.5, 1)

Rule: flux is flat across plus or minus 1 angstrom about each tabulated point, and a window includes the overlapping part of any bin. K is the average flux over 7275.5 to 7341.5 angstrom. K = 20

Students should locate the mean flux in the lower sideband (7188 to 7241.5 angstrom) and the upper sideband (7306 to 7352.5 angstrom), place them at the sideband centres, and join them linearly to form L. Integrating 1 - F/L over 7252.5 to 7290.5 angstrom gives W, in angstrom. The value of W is 1.1 angstrom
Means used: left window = 19.6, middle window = 19.5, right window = 20.5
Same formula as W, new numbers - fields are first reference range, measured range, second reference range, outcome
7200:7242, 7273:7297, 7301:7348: 0.58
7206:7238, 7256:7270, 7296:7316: 0.50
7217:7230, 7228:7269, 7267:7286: 0.96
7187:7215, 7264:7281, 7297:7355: -0.41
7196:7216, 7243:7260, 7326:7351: 0.28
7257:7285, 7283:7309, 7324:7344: 0.90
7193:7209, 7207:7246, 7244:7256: -0.76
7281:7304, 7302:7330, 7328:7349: -0.97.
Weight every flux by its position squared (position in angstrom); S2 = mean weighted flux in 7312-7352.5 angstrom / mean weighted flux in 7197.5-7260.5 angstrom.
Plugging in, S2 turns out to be 1.08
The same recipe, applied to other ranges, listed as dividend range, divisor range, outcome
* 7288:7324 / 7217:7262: 1.04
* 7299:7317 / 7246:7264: 1.08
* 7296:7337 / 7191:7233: 1.07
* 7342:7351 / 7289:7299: 1.09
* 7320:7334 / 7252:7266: 1.09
